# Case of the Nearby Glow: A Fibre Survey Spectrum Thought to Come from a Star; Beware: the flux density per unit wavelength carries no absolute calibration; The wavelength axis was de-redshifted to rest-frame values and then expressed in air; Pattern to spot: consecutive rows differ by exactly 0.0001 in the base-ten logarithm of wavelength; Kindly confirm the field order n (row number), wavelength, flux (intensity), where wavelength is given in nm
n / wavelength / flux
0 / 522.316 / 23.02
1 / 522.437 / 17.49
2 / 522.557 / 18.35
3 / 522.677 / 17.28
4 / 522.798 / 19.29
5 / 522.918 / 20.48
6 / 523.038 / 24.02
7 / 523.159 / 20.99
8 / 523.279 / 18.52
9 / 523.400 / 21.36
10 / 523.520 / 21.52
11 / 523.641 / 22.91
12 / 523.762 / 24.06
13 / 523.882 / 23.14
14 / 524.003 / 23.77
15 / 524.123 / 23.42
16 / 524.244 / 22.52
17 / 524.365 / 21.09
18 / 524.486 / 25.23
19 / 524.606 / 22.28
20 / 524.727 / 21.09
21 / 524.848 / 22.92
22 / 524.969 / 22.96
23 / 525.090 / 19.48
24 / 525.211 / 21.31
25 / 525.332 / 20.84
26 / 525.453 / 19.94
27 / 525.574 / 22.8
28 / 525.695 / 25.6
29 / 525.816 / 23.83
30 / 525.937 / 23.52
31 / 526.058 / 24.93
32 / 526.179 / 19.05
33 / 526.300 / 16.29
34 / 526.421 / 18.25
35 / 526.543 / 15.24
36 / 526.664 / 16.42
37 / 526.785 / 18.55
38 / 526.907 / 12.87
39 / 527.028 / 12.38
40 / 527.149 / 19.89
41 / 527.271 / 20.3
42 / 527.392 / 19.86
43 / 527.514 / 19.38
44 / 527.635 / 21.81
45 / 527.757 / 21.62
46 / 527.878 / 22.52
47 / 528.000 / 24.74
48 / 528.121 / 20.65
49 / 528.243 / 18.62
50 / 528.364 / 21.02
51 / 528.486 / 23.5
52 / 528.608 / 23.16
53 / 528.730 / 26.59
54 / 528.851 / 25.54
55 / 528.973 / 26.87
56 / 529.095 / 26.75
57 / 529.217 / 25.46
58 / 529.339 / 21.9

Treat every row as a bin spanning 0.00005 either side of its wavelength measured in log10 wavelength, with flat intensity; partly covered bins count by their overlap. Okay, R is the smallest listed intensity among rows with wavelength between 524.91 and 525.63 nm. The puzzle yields 19.48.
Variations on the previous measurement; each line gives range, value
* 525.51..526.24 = 19.05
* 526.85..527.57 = 12.38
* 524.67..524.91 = 21.09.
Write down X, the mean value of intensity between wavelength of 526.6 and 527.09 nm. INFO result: 15.1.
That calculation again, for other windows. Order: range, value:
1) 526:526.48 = 19.6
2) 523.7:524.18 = 23.6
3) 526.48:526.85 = 16.7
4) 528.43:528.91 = 24.7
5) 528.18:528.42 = 19.8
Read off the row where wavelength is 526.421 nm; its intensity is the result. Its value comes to 18.25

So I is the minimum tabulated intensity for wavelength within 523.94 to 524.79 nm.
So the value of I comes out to 21.09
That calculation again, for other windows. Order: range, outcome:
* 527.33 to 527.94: 19.38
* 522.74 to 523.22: 19.29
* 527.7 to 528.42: 18.62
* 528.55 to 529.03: 23.16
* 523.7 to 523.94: 23.14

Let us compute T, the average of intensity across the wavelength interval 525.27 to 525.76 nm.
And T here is 22.3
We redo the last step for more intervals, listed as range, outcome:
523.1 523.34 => 19.7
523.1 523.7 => 21.1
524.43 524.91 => 22.9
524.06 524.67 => 22.9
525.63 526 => 24.3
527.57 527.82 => 21.7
